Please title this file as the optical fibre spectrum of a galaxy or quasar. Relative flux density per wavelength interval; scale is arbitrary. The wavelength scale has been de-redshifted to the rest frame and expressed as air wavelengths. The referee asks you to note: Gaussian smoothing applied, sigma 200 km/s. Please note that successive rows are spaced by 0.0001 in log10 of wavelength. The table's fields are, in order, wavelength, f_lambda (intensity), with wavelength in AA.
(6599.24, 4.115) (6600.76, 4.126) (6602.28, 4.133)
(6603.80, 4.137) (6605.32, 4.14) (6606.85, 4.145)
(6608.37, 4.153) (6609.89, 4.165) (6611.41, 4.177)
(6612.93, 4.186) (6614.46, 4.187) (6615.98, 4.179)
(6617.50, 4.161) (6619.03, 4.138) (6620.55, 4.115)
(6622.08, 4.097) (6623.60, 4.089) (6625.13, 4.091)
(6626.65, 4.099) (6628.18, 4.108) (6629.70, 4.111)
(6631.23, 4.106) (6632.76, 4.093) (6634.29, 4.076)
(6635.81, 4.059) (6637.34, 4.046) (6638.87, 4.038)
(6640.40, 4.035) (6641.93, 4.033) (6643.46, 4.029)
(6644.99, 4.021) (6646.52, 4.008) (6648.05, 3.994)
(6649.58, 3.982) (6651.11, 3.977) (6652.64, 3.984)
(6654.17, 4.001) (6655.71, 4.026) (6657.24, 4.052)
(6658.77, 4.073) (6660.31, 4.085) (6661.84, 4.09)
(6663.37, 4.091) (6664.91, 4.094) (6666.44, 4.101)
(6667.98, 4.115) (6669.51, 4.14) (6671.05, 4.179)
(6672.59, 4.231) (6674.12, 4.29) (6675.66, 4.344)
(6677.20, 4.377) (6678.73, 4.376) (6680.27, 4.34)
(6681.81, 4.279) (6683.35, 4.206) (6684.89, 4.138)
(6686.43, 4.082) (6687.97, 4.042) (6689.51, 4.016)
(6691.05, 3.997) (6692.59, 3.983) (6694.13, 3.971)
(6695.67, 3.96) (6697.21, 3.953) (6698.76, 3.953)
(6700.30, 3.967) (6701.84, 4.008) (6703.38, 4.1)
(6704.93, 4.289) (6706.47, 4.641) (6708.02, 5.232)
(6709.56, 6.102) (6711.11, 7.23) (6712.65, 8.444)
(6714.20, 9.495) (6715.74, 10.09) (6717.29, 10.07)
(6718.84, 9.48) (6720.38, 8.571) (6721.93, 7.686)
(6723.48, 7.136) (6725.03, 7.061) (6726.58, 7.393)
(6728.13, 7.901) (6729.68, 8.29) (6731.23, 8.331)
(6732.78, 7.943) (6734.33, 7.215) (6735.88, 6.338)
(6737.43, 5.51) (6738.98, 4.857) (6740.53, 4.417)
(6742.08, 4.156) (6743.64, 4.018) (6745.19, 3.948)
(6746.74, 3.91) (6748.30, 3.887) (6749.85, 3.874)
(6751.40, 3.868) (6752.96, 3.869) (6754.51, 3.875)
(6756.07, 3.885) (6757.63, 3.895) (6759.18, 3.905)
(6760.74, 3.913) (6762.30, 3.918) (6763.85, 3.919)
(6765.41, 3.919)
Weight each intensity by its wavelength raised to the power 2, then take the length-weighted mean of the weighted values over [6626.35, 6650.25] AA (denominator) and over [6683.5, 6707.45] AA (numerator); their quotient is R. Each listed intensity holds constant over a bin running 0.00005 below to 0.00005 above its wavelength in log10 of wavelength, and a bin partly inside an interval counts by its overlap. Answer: 1.03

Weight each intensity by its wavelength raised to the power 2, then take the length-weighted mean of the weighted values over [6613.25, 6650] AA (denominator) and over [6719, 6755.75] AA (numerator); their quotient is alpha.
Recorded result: 1.5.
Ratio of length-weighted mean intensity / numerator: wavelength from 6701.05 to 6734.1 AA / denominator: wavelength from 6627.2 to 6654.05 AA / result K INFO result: 1.81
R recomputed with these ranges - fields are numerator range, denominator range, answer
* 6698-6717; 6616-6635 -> 1.52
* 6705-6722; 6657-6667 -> 1.93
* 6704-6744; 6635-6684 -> 1.74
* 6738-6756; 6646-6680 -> 1.01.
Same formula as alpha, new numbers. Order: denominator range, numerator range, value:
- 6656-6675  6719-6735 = 1.93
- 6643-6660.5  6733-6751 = 1.23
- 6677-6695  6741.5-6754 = 0.97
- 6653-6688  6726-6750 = 1.42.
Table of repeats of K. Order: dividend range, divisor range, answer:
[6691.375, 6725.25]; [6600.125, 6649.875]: 1.51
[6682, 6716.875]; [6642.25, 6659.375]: 1.28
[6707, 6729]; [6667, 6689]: 1.89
